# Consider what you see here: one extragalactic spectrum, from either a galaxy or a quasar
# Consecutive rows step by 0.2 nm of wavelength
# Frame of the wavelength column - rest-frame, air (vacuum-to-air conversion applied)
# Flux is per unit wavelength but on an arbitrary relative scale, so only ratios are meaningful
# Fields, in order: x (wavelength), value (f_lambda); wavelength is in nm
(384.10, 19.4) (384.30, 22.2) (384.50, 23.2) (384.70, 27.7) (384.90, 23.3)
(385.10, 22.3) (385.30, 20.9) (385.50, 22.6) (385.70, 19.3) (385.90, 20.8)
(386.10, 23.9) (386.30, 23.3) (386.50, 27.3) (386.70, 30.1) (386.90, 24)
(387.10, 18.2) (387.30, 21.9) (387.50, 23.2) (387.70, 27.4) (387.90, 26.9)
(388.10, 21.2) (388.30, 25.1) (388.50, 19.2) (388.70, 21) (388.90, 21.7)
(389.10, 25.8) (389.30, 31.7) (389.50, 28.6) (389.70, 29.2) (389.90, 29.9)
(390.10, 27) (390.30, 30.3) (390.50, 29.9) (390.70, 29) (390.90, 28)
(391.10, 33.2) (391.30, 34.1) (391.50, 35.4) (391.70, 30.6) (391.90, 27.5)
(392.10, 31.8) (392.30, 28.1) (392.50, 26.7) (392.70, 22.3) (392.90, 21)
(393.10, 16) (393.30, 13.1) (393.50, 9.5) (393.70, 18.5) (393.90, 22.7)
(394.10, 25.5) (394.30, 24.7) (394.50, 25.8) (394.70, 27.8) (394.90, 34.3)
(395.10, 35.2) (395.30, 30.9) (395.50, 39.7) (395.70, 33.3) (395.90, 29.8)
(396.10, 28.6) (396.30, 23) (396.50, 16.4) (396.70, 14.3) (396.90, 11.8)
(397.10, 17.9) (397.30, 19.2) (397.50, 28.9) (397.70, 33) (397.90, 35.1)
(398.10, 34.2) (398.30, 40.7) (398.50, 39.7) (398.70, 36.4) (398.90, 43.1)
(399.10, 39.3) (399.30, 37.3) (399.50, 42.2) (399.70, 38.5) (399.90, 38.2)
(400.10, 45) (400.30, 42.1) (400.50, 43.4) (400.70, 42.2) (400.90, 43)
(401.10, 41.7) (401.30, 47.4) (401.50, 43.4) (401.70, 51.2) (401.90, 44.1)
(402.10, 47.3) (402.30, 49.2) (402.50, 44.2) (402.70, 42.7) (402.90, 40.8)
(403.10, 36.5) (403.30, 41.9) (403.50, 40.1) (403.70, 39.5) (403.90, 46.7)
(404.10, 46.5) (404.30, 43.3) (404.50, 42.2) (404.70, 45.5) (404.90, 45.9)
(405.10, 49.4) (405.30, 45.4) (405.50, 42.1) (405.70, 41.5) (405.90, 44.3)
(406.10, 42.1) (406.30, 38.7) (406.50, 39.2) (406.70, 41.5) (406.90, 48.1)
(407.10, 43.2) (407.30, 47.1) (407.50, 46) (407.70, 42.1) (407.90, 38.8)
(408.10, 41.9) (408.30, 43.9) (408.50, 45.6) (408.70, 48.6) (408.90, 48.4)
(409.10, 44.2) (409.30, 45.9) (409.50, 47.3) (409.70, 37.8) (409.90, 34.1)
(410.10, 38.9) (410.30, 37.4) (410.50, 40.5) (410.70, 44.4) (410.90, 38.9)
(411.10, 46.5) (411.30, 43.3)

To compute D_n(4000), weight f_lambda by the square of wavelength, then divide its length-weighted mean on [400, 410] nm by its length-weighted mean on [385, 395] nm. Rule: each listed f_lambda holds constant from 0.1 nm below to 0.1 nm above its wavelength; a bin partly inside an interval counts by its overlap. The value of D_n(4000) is 1.9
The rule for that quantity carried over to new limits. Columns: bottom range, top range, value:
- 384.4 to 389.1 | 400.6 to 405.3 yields 2.06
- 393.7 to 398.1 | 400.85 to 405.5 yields 1.73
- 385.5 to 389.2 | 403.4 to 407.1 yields 2.04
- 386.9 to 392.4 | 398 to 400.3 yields 1.53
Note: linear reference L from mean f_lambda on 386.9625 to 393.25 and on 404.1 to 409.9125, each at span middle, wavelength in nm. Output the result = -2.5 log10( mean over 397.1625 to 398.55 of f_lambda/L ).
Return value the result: 0.07 mag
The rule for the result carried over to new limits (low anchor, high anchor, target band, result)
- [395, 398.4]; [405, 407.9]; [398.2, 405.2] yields -0.20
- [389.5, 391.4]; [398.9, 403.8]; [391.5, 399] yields 0.30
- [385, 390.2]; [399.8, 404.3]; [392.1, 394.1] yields 0.46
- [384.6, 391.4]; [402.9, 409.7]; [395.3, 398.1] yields 0.29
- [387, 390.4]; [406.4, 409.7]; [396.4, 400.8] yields 0.05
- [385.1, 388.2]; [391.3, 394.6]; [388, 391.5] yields -0.16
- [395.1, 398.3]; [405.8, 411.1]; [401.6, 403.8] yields -0.23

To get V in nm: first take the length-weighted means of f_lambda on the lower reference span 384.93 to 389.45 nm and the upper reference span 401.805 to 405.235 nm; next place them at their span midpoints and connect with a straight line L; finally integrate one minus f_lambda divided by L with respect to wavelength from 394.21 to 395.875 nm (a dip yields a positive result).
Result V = 0.10 nm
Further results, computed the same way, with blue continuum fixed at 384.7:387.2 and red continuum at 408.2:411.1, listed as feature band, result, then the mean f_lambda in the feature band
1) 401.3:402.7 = -0.38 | 46.4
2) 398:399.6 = -0.25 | 39.1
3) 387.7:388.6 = 0.05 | 23.6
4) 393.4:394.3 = 0.30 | 19.7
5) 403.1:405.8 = -0.36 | 43.6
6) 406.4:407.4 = -0.08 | 43.8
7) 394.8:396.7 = 0.11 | 29.3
